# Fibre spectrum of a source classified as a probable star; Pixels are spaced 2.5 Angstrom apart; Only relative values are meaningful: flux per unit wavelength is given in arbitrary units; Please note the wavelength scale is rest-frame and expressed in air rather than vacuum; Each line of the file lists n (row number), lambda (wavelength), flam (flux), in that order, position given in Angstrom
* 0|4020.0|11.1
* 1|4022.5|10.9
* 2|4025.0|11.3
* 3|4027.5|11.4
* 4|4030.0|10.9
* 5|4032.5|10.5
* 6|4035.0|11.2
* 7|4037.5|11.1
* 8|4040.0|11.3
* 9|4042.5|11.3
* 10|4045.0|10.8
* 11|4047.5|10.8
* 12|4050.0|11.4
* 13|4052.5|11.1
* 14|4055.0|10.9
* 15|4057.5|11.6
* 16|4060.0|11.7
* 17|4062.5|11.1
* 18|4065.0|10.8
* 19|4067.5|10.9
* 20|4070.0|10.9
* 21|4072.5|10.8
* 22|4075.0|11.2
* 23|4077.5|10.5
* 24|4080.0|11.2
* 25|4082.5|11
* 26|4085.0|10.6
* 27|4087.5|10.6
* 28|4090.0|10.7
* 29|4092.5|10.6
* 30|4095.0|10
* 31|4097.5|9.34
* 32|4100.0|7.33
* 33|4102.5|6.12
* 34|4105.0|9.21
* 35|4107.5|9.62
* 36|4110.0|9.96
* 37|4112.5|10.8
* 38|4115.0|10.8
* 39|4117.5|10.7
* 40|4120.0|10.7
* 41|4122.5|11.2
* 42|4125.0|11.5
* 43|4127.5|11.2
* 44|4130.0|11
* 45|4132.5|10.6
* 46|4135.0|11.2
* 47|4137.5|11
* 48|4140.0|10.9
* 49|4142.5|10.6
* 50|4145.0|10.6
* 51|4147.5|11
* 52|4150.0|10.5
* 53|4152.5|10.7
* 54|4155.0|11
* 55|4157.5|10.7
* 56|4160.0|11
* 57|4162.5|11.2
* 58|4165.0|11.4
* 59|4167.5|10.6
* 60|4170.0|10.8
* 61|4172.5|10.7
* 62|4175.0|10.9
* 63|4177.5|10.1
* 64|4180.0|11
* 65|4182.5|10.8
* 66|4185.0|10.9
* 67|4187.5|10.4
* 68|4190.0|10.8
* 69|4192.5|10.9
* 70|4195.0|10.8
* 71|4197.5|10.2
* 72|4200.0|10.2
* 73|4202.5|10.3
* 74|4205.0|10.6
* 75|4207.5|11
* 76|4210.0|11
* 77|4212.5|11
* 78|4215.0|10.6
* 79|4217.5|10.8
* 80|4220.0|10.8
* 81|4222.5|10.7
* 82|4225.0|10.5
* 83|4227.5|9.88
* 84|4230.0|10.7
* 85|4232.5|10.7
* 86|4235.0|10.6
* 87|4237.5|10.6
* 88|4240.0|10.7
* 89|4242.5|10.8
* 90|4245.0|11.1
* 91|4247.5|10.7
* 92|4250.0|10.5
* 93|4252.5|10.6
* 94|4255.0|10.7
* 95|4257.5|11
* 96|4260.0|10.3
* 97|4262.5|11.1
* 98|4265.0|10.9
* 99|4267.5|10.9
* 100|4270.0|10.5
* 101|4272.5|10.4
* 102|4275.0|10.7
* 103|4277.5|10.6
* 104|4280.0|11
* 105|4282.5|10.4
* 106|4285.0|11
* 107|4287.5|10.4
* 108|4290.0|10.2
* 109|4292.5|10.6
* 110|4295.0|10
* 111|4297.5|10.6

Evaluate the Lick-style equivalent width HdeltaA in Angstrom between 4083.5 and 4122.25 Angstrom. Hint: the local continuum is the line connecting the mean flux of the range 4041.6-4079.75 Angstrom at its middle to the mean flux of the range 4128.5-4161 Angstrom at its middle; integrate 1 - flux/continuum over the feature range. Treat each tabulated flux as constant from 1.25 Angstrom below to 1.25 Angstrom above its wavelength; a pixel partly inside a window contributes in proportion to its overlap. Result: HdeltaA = 3.9 Angstrom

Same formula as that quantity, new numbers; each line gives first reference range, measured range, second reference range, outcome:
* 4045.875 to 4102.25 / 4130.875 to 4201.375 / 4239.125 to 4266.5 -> -0.5 Angstrom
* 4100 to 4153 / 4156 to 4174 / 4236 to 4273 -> -0.7 Angstrom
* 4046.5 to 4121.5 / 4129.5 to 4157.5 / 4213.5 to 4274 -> -0.8 Angstrom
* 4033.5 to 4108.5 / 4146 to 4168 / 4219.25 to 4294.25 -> -0.7 Angstrom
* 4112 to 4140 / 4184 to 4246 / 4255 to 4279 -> 0.9 Angstrom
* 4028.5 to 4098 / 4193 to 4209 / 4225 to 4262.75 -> 0.2 Angstrom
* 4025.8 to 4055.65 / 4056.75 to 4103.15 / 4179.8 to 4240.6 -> 2.4 Angstrom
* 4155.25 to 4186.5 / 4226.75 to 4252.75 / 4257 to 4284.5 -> 0.3 Angstrom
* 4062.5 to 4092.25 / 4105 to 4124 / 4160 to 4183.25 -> 0.7 Angstrom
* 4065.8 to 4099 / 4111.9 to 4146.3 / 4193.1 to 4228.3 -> -1.0 Angstrom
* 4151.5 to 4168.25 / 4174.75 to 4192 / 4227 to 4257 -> 0.3 Angstrom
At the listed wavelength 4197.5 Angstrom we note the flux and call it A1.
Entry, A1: 10.2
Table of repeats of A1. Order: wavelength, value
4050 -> 11.4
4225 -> 10.5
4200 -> 10.2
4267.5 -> 10.9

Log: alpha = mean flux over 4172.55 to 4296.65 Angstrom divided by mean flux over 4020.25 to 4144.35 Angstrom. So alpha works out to 1.00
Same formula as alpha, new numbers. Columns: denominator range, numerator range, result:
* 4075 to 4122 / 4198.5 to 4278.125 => 1.06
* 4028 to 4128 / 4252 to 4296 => 1.00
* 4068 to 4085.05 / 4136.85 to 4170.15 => 1.00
